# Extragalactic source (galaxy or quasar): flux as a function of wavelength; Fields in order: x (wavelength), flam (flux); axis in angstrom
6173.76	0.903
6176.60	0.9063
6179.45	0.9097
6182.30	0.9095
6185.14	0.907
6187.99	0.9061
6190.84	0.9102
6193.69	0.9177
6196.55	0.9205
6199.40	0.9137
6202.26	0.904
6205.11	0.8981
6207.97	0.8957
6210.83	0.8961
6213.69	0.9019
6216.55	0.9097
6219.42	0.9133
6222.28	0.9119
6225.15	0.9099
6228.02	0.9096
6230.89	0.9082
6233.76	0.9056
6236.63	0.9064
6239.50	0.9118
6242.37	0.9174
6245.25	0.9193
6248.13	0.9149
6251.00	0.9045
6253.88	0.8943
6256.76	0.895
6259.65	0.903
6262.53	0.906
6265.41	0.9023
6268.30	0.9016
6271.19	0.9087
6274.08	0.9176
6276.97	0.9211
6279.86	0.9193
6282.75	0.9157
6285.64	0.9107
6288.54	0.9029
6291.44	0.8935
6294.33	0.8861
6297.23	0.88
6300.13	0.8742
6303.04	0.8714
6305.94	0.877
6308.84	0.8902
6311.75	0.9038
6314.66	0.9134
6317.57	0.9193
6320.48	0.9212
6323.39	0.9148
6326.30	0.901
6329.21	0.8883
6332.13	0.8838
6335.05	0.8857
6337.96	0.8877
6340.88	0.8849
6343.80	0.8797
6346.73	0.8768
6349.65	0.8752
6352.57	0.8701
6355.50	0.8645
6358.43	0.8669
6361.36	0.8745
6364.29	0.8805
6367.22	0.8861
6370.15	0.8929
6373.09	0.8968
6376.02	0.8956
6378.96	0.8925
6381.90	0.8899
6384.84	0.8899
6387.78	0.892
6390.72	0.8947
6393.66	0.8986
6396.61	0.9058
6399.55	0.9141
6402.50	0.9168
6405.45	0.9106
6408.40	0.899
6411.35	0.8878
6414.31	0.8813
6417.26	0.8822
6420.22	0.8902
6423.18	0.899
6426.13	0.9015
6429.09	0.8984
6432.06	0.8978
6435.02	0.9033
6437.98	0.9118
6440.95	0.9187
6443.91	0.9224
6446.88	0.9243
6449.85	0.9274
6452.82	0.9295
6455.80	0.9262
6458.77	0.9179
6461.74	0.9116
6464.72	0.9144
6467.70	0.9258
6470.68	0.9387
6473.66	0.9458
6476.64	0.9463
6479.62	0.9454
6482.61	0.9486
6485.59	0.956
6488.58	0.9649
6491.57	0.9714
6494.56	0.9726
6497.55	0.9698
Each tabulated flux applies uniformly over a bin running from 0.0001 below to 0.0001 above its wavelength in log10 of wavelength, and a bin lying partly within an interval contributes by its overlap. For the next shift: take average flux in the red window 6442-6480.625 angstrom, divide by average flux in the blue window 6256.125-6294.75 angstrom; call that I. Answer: 1.02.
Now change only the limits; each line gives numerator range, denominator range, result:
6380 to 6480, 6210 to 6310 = 1.01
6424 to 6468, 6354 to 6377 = 1.04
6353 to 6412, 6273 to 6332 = 0.99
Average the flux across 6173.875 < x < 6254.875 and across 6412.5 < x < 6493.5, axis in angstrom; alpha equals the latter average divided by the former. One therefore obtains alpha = 1.0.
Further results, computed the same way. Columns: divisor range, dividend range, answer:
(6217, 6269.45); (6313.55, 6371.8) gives 0.98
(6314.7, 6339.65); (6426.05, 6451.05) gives 1.01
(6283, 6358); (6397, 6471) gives 1.02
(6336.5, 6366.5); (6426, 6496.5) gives 1.06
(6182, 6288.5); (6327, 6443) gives 0.98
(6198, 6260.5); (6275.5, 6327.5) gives 0.99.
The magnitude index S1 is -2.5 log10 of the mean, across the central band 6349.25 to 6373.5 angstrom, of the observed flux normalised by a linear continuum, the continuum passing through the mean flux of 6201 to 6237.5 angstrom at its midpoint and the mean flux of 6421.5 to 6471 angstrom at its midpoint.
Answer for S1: 0.04 mag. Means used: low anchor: 0.905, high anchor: 0.915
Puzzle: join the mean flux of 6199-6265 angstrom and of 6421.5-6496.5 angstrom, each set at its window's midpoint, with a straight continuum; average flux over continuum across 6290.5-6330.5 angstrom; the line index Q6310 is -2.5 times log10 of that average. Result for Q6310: 0.02 mag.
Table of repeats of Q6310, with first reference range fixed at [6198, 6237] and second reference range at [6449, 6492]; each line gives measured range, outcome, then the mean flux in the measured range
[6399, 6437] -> 0.039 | 0.898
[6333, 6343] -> 0.042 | 0.886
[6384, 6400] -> 0.034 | 0.899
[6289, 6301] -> 0.036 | 0.886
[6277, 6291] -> 0.003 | 0.912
